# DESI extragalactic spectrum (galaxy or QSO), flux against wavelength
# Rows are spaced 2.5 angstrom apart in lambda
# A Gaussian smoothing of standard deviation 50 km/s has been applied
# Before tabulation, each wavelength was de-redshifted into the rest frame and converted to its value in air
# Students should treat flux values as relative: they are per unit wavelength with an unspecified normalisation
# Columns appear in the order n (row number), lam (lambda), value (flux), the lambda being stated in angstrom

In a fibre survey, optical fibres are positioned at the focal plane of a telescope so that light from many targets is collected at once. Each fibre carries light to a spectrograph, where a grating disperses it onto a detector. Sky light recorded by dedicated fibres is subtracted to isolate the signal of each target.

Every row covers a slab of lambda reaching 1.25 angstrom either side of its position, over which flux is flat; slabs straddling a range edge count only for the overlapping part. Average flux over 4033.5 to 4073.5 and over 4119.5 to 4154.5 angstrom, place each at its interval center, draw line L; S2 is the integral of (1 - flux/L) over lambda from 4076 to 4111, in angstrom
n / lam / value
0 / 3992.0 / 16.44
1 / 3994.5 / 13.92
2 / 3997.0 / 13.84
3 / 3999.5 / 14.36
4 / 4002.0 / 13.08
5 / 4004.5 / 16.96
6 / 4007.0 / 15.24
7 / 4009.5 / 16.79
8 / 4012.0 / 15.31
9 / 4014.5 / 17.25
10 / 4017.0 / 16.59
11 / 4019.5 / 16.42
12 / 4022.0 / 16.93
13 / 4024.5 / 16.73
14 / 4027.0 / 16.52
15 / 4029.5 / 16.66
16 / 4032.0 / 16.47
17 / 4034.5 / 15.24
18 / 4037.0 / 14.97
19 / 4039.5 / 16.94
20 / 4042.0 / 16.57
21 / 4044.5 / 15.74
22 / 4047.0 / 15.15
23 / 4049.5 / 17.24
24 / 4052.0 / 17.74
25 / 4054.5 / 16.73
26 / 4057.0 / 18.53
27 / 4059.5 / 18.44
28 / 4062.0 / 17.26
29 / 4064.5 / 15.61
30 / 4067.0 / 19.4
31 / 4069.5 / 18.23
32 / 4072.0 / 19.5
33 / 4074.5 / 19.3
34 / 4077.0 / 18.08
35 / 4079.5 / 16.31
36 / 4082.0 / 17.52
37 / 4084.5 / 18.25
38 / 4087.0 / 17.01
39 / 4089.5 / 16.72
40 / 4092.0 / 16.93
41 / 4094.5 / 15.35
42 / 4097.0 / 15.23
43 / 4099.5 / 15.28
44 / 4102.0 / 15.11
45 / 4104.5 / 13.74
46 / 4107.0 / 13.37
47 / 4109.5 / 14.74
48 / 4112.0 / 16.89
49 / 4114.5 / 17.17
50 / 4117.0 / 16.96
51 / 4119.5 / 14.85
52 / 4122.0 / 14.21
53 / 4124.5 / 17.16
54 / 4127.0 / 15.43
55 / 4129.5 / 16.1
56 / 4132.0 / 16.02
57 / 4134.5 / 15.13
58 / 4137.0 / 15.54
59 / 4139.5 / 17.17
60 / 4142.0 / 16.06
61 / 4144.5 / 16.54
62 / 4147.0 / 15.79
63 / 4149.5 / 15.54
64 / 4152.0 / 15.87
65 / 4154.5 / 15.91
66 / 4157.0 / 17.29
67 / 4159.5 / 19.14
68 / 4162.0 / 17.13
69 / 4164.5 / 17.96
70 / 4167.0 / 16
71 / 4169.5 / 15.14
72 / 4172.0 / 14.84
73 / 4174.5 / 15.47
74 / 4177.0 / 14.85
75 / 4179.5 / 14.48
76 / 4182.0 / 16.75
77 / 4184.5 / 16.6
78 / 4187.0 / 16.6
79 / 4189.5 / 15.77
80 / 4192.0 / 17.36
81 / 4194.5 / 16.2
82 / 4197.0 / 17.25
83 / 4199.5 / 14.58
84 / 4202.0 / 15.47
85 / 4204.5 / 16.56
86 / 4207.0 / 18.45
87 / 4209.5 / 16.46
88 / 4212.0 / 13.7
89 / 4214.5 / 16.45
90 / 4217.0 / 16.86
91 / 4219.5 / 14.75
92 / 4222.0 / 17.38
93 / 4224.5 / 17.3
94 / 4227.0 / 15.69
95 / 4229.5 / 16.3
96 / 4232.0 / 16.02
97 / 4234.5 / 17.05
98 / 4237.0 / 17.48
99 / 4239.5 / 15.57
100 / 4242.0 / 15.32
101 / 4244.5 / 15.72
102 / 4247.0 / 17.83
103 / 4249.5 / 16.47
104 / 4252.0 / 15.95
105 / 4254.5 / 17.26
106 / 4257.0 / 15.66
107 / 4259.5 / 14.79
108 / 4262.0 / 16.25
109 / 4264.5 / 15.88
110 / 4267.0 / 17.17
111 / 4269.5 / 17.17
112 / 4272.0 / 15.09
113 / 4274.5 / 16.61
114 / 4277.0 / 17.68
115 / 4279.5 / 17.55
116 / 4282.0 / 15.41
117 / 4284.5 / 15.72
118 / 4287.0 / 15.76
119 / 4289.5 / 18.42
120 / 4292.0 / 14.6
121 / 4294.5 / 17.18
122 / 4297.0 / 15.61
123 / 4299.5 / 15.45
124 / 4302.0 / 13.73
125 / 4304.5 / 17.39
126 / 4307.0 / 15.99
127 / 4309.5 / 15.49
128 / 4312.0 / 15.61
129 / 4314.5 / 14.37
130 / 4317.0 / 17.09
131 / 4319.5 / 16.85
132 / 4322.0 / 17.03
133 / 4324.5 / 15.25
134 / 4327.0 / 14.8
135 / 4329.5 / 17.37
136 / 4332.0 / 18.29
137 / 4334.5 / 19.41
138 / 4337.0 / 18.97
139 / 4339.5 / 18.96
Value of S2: 1.2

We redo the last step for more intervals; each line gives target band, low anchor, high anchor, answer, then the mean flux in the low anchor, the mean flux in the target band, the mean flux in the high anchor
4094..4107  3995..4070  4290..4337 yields 1.3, 16.4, 14.8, 16.3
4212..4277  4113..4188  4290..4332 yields -1.0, 16.1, 16.3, 16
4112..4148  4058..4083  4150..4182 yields 1.7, 18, 16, 16.2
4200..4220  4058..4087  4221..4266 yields 0.7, 18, 16.1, 16.3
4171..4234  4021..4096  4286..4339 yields 2.3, 17.1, 16.1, 16.5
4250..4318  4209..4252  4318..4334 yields 1.7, 16.2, 16.1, 16.7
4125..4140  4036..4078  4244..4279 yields 1.0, 17.4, 15.9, 16.4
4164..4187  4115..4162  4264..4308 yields 0.6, 16.2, 15.8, 16.3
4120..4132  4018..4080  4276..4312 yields 0.8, 17.1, 15.7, 16.1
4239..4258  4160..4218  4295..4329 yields -0.3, 16.2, 16.3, 15.8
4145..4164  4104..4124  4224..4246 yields -1.3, 15.4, 16.7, 16.3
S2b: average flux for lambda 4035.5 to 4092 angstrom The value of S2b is 17.3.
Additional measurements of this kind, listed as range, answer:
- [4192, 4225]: 16.3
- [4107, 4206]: 16.1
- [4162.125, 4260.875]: 16.2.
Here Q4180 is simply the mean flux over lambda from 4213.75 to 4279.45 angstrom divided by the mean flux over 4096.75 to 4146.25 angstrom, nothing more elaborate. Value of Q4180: 1.0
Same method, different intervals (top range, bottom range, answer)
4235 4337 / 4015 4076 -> 0.96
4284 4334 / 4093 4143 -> 1.04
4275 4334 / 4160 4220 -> 1.01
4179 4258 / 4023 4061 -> 0.98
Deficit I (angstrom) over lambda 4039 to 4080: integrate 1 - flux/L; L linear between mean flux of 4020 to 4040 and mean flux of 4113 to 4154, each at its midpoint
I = -3.3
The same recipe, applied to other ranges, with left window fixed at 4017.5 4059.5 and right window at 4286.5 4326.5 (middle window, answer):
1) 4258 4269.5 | 0.0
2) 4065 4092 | -2.3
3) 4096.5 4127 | 1.9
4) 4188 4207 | -0.1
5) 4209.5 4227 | 0.1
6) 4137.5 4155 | 0.3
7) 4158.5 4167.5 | -0.7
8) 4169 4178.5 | 0.7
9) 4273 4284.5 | -0.4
